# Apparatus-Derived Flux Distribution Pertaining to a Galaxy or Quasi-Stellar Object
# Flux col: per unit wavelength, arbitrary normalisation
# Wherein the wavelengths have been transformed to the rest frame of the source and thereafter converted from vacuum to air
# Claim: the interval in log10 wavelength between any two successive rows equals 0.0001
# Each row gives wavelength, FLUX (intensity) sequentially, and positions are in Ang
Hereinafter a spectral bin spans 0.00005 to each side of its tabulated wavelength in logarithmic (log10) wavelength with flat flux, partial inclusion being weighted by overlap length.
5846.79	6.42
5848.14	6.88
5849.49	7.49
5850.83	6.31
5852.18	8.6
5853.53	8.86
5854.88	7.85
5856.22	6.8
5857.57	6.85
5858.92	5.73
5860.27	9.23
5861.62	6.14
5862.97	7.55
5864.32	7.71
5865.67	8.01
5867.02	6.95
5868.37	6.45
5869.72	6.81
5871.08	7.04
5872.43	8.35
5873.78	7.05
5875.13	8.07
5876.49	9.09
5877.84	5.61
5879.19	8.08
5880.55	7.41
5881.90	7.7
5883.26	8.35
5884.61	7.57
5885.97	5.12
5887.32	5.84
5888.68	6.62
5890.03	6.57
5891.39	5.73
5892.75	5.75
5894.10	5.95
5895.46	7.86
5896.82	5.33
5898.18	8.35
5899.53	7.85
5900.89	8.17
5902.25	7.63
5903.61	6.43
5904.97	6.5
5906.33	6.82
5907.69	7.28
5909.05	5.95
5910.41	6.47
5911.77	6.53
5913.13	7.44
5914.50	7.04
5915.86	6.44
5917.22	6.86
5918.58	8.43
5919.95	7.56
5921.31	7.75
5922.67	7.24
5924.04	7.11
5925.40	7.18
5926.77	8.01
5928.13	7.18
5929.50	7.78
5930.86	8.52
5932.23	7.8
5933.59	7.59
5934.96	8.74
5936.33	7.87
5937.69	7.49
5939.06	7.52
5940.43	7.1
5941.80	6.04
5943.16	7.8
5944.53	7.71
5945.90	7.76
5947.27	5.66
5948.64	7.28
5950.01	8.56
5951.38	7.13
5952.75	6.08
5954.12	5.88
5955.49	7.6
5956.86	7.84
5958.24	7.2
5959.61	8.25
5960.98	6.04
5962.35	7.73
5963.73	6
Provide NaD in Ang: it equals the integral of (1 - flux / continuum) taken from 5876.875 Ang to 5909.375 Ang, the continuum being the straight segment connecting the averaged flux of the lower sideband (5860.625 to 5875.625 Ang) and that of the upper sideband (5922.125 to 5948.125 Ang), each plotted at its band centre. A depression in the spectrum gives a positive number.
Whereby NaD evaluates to 2.2 Ang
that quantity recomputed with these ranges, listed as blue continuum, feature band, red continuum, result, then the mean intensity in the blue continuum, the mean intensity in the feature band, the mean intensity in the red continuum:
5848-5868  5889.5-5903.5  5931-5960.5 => 0.9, 7.4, 6.9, 7.39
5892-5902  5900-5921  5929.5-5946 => 0.6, 7.06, 7.06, 7.67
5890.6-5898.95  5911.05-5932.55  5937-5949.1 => -1.7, 6.51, 7.42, 7.15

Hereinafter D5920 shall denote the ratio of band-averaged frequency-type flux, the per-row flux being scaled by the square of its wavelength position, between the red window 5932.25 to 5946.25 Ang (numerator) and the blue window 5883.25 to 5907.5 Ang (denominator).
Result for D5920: 1.1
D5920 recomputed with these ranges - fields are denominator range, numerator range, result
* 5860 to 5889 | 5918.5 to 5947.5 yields 1.06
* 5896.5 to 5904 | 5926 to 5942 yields 1.05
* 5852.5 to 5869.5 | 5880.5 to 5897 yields 0.91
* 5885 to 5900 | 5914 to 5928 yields 1.15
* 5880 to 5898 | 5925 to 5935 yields 1.19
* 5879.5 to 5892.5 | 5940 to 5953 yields 1.08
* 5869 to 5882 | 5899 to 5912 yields 0.94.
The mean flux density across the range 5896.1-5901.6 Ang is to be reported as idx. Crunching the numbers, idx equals 7.43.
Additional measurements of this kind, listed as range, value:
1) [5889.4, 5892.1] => 6.12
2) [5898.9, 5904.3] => 7.51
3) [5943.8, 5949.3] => 7.1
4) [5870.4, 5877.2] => 7.91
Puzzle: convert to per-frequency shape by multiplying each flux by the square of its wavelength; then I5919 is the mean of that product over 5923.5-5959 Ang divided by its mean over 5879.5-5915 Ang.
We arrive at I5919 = 1.09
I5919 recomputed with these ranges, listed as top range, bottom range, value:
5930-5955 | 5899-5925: 1.04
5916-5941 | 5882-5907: 1.13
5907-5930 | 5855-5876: 1.00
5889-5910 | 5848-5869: 0.94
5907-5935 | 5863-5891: 1.03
